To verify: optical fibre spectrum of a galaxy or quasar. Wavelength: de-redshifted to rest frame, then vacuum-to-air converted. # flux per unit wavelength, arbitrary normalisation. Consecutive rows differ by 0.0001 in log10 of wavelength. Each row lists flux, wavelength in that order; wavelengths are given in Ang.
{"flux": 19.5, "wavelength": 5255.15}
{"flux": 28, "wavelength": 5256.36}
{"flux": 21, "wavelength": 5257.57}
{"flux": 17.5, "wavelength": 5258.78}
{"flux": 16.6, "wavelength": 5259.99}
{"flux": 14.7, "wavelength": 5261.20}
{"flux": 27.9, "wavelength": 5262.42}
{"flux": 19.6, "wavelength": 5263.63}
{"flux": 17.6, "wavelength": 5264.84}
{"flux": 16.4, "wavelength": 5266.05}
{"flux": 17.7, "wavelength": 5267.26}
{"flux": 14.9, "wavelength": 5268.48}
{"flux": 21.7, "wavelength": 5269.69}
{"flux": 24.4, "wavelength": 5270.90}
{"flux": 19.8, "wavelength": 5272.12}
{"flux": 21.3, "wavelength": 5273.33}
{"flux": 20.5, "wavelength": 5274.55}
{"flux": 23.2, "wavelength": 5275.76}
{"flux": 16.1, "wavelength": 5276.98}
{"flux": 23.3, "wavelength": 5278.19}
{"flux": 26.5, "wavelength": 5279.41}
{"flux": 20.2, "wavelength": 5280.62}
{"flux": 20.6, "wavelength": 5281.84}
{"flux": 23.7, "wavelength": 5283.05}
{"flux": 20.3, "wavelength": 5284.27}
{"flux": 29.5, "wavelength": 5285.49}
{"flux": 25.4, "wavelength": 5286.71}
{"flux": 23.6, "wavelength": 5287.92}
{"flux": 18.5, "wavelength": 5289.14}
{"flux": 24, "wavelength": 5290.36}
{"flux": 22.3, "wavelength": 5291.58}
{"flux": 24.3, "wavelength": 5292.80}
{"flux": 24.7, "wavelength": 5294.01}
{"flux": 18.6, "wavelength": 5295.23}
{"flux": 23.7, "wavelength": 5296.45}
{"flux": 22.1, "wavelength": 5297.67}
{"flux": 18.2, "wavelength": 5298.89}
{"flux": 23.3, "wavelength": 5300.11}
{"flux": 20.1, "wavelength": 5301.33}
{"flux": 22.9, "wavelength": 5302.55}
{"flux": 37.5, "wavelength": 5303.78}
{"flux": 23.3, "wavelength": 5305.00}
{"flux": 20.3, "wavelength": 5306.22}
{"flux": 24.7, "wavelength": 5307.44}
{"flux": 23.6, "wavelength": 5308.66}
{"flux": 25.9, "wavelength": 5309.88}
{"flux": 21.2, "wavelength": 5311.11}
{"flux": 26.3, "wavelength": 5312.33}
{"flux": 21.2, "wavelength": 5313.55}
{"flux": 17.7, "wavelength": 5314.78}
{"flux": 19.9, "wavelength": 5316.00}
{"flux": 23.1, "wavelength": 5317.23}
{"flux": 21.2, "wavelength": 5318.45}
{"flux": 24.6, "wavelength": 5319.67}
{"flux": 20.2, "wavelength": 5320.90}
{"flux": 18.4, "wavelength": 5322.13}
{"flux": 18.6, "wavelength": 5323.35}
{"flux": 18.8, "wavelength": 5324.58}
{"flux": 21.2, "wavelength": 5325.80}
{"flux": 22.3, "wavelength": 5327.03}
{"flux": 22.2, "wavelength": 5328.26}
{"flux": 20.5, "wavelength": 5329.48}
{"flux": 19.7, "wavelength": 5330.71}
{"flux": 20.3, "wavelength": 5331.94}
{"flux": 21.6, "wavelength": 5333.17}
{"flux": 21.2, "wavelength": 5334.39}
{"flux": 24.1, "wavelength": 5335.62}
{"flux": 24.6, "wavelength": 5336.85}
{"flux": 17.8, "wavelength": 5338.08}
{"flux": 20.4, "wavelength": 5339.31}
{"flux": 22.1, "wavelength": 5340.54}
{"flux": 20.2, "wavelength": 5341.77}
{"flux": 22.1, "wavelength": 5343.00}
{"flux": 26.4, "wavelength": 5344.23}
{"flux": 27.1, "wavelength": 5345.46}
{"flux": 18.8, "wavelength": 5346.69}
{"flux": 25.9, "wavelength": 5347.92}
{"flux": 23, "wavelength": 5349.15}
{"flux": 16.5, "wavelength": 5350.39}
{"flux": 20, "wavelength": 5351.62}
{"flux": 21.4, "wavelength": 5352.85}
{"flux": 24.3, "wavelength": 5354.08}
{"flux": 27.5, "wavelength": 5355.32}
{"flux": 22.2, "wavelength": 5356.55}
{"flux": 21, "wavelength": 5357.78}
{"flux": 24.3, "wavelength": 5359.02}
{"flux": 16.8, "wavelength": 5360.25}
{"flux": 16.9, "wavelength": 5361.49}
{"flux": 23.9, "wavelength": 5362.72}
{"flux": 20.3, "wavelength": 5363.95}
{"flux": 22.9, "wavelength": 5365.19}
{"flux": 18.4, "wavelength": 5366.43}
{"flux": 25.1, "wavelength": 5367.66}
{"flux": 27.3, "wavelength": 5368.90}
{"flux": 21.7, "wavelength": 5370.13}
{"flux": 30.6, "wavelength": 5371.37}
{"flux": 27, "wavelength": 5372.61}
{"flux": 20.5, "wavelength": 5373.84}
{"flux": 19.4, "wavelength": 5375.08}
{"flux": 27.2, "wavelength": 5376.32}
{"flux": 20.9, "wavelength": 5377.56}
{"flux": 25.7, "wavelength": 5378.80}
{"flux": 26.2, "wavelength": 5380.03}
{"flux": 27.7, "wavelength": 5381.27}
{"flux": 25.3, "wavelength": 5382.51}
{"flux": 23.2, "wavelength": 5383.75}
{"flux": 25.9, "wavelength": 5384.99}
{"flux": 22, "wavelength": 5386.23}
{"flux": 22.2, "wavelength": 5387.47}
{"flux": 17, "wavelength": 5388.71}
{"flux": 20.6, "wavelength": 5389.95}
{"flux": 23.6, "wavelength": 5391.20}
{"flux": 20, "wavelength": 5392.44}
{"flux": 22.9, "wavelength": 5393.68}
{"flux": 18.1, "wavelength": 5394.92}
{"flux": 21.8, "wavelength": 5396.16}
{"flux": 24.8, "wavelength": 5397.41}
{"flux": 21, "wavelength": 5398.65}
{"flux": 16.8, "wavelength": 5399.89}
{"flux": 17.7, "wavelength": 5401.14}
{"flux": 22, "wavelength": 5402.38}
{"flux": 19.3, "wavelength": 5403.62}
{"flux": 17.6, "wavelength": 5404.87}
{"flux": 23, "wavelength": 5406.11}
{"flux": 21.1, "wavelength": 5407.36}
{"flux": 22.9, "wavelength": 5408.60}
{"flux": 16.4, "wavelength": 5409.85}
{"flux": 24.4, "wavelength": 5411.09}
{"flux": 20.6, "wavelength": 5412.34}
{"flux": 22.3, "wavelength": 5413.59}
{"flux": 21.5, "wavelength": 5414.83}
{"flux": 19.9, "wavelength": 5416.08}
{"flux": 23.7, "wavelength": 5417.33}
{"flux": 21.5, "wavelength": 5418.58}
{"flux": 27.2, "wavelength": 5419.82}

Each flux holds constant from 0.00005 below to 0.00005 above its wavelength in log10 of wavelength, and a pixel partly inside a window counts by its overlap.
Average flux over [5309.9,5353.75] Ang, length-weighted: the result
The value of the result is 21.5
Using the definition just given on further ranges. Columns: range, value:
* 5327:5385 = 22.7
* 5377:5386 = 24.9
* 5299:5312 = 24.1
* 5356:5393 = 22.9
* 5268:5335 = 22.1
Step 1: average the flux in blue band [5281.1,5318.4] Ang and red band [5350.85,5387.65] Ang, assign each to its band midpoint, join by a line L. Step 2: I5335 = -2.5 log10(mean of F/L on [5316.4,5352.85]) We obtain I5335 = 0.08 mag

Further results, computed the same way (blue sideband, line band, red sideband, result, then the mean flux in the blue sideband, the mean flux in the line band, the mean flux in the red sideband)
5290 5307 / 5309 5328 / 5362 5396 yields 0.088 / 23.2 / 21.4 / 23.1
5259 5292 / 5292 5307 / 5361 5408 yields -0.093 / 21.1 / 23.3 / 22.3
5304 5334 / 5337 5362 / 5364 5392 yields 0.043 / 21.7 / 21.8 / 23.6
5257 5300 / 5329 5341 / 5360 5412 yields 0.023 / 21.2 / 21.2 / 22.1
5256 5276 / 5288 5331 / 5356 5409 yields -0.069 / 20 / 22.2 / 22.2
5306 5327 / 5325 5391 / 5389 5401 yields -0.066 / 21.6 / 22.5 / 20.8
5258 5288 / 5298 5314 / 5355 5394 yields -0.104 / 20.9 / 23.7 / 23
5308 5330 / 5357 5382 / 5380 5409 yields -0.076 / 21.5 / 23.2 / 21.7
